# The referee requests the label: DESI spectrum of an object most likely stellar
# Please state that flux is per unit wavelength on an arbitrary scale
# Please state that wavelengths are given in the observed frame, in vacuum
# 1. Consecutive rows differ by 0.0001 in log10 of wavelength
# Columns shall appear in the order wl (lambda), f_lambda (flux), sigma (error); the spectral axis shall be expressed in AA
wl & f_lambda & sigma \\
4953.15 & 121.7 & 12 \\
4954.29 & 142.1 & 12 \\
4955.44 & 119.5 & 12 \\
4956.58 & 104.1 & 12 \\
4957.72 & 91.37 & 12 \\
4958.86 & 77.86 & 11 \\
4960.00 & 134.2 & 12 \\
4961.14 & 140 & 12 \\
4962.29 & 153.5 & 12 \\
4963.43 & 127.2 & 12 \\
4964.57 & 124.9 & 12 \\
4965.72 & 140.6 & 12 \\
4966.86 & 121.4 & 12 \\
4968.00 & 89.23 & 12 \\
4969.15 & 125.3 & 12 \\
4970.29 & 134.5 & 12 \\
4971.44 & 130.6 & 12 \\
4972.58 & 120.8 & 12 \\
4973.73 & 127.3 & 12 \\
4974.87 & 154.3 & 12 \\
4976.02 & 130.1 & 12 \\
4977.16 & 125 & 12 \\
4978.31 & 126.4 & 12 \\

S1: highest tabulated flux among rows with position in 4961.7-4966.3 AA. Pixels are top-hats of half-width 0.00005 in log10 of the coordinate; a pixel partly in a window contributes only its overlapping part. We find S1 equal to 153.5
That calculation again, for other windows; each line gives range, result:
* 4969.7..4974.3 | 134.5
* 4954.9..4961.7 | 140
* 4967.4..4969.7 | 125.3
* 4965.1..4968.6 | 140.6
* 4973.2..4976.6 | 154.3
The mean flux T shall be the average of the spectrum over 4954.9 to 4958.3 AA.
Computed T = 105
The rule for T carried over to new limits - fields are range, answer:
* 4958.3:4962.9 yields 127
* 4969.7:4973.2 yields 129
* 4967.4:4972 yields 120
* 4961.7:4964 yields 140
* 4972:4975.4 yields 134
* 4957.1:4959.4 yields 85.2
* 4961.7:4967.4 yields 133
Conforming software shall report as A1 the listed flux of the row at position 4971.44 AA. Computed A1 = 130.6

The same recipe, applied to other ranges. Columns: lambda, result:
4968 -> 89.23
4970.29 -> 134.5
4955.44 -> 119.5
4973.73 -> 127.3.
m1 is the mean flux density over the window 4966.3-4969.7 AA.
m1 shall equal 112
